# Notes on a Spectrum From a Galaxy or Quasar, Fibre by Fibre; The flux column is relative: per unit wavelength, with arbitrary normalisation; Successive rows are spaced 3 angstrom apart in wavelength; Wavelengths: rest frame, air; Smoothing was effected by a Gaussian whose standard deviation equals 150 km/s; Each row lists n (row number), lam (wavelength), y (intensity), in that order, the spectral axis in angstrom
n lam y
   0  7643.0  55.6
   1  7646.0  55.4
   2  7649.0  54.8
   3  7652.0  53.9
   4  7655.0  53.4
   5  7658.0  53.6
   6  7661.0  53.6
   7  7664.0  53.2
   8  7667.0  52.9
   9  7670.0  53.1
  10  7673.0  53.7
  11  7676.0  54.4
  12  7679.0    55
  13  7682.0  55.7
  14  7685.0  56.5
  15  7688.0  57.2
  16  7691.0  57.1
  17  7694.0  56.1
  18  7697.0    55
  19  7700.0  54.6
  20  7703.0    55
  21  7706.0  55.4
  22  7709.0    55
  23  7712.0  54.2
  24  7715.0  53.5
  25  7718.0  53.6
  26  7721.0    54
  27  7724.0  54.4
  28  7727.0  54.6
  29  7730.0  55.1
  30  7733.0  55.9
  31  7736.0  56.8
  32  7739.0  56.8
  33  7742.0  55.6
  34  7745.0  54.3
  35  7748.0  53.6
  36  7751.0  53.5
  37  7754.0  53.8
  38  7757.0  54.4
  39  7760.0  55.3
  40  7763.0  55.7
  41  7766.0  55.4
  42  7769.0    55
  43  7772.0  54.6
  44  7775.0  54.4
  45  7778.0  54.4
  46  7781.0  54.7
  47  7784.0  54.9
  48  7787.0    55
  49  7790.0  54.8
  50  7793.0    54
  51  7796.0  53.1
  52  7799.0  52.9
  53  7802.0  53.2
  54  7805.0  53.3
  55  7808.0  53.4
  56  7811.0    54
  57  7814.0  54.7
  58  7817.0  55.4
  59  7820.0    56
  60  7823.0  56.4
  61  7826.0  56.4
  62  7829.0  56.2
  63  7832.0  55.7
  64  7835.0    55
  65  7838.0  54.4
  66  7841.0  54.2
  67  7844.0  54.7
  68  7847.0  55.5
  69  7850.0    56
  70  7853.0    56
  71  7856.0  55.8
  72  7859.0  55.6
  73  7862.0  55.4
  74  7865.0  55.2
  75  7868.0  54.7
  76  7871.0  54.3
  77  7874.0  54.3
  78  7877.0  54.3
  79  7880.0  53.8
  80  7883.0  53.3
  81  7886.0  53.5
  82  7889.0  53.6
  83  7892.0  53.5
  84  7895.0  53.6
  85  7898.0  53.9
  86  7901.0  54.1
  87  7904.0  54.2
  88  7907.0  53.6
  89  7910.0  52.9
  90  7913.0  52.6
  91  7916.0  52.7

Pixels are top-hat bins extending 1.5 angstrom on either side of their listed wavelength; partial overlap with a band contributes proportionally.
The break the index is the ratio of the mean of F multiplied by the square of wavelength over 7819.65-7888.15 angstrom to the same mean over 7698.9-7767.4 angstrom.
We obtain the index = 1.0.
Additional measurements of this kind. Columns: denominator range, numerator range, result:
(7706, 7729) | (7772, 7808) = 1.01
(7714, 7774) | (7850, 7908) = 1.03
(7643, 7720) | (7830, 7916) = 1.05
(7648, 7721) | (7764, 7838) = 1.03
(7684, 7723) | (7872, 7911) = 1.02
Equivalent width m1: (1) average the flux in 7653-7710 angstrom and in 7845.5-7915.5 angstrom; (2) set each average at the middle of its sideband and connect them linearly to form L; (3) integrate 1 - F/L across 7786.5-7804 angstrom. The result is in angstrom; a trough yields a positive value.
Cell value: 0.2 angstrom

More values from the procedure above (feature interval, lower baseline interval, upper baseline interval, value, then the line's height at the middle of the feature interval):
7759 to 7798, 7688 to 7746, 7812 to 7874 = 0.4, 55.3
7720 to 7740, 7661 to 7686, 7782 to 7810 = -0.5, 54.1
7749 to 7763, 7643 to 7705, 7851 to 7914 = 0.0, 54.5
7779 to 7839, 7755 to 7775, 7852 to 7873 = 0.5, 55.1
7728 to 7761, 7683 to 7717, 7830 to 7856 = 0.2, 55.3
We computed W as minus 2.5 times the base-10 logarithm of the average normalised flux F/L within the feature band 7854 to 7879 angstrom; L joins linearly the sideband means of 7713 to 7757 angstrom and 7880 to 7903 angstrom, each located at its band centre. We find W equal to -0.02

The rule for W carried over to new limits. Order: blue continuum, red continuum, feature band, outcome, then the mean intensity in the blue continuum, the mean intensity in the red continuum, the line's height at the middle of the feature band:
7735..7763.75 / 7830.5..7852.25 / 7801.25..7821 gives 0.02 mag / 54.9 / 55.1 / 55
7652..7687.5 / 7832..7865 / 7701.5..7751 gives -0.01 mag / 54.2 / 55.3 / 54.5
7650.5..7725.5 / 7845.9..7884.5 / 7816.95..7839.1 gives -0.02 mag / 54.6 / 54.9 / 54.9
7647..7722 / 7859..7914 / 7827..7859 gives -0.02 mag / 54.6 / 54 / 54.1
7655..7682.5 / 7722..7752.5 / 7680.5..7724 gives -0.02 mag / 53.8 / 55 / 54.4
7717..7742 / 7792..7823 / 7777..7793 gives -0.01 mag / 55.2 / 54.1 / 54.4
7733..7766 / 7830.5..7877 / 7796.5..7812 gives 0.03 mag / 55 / 55.1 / 55.1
